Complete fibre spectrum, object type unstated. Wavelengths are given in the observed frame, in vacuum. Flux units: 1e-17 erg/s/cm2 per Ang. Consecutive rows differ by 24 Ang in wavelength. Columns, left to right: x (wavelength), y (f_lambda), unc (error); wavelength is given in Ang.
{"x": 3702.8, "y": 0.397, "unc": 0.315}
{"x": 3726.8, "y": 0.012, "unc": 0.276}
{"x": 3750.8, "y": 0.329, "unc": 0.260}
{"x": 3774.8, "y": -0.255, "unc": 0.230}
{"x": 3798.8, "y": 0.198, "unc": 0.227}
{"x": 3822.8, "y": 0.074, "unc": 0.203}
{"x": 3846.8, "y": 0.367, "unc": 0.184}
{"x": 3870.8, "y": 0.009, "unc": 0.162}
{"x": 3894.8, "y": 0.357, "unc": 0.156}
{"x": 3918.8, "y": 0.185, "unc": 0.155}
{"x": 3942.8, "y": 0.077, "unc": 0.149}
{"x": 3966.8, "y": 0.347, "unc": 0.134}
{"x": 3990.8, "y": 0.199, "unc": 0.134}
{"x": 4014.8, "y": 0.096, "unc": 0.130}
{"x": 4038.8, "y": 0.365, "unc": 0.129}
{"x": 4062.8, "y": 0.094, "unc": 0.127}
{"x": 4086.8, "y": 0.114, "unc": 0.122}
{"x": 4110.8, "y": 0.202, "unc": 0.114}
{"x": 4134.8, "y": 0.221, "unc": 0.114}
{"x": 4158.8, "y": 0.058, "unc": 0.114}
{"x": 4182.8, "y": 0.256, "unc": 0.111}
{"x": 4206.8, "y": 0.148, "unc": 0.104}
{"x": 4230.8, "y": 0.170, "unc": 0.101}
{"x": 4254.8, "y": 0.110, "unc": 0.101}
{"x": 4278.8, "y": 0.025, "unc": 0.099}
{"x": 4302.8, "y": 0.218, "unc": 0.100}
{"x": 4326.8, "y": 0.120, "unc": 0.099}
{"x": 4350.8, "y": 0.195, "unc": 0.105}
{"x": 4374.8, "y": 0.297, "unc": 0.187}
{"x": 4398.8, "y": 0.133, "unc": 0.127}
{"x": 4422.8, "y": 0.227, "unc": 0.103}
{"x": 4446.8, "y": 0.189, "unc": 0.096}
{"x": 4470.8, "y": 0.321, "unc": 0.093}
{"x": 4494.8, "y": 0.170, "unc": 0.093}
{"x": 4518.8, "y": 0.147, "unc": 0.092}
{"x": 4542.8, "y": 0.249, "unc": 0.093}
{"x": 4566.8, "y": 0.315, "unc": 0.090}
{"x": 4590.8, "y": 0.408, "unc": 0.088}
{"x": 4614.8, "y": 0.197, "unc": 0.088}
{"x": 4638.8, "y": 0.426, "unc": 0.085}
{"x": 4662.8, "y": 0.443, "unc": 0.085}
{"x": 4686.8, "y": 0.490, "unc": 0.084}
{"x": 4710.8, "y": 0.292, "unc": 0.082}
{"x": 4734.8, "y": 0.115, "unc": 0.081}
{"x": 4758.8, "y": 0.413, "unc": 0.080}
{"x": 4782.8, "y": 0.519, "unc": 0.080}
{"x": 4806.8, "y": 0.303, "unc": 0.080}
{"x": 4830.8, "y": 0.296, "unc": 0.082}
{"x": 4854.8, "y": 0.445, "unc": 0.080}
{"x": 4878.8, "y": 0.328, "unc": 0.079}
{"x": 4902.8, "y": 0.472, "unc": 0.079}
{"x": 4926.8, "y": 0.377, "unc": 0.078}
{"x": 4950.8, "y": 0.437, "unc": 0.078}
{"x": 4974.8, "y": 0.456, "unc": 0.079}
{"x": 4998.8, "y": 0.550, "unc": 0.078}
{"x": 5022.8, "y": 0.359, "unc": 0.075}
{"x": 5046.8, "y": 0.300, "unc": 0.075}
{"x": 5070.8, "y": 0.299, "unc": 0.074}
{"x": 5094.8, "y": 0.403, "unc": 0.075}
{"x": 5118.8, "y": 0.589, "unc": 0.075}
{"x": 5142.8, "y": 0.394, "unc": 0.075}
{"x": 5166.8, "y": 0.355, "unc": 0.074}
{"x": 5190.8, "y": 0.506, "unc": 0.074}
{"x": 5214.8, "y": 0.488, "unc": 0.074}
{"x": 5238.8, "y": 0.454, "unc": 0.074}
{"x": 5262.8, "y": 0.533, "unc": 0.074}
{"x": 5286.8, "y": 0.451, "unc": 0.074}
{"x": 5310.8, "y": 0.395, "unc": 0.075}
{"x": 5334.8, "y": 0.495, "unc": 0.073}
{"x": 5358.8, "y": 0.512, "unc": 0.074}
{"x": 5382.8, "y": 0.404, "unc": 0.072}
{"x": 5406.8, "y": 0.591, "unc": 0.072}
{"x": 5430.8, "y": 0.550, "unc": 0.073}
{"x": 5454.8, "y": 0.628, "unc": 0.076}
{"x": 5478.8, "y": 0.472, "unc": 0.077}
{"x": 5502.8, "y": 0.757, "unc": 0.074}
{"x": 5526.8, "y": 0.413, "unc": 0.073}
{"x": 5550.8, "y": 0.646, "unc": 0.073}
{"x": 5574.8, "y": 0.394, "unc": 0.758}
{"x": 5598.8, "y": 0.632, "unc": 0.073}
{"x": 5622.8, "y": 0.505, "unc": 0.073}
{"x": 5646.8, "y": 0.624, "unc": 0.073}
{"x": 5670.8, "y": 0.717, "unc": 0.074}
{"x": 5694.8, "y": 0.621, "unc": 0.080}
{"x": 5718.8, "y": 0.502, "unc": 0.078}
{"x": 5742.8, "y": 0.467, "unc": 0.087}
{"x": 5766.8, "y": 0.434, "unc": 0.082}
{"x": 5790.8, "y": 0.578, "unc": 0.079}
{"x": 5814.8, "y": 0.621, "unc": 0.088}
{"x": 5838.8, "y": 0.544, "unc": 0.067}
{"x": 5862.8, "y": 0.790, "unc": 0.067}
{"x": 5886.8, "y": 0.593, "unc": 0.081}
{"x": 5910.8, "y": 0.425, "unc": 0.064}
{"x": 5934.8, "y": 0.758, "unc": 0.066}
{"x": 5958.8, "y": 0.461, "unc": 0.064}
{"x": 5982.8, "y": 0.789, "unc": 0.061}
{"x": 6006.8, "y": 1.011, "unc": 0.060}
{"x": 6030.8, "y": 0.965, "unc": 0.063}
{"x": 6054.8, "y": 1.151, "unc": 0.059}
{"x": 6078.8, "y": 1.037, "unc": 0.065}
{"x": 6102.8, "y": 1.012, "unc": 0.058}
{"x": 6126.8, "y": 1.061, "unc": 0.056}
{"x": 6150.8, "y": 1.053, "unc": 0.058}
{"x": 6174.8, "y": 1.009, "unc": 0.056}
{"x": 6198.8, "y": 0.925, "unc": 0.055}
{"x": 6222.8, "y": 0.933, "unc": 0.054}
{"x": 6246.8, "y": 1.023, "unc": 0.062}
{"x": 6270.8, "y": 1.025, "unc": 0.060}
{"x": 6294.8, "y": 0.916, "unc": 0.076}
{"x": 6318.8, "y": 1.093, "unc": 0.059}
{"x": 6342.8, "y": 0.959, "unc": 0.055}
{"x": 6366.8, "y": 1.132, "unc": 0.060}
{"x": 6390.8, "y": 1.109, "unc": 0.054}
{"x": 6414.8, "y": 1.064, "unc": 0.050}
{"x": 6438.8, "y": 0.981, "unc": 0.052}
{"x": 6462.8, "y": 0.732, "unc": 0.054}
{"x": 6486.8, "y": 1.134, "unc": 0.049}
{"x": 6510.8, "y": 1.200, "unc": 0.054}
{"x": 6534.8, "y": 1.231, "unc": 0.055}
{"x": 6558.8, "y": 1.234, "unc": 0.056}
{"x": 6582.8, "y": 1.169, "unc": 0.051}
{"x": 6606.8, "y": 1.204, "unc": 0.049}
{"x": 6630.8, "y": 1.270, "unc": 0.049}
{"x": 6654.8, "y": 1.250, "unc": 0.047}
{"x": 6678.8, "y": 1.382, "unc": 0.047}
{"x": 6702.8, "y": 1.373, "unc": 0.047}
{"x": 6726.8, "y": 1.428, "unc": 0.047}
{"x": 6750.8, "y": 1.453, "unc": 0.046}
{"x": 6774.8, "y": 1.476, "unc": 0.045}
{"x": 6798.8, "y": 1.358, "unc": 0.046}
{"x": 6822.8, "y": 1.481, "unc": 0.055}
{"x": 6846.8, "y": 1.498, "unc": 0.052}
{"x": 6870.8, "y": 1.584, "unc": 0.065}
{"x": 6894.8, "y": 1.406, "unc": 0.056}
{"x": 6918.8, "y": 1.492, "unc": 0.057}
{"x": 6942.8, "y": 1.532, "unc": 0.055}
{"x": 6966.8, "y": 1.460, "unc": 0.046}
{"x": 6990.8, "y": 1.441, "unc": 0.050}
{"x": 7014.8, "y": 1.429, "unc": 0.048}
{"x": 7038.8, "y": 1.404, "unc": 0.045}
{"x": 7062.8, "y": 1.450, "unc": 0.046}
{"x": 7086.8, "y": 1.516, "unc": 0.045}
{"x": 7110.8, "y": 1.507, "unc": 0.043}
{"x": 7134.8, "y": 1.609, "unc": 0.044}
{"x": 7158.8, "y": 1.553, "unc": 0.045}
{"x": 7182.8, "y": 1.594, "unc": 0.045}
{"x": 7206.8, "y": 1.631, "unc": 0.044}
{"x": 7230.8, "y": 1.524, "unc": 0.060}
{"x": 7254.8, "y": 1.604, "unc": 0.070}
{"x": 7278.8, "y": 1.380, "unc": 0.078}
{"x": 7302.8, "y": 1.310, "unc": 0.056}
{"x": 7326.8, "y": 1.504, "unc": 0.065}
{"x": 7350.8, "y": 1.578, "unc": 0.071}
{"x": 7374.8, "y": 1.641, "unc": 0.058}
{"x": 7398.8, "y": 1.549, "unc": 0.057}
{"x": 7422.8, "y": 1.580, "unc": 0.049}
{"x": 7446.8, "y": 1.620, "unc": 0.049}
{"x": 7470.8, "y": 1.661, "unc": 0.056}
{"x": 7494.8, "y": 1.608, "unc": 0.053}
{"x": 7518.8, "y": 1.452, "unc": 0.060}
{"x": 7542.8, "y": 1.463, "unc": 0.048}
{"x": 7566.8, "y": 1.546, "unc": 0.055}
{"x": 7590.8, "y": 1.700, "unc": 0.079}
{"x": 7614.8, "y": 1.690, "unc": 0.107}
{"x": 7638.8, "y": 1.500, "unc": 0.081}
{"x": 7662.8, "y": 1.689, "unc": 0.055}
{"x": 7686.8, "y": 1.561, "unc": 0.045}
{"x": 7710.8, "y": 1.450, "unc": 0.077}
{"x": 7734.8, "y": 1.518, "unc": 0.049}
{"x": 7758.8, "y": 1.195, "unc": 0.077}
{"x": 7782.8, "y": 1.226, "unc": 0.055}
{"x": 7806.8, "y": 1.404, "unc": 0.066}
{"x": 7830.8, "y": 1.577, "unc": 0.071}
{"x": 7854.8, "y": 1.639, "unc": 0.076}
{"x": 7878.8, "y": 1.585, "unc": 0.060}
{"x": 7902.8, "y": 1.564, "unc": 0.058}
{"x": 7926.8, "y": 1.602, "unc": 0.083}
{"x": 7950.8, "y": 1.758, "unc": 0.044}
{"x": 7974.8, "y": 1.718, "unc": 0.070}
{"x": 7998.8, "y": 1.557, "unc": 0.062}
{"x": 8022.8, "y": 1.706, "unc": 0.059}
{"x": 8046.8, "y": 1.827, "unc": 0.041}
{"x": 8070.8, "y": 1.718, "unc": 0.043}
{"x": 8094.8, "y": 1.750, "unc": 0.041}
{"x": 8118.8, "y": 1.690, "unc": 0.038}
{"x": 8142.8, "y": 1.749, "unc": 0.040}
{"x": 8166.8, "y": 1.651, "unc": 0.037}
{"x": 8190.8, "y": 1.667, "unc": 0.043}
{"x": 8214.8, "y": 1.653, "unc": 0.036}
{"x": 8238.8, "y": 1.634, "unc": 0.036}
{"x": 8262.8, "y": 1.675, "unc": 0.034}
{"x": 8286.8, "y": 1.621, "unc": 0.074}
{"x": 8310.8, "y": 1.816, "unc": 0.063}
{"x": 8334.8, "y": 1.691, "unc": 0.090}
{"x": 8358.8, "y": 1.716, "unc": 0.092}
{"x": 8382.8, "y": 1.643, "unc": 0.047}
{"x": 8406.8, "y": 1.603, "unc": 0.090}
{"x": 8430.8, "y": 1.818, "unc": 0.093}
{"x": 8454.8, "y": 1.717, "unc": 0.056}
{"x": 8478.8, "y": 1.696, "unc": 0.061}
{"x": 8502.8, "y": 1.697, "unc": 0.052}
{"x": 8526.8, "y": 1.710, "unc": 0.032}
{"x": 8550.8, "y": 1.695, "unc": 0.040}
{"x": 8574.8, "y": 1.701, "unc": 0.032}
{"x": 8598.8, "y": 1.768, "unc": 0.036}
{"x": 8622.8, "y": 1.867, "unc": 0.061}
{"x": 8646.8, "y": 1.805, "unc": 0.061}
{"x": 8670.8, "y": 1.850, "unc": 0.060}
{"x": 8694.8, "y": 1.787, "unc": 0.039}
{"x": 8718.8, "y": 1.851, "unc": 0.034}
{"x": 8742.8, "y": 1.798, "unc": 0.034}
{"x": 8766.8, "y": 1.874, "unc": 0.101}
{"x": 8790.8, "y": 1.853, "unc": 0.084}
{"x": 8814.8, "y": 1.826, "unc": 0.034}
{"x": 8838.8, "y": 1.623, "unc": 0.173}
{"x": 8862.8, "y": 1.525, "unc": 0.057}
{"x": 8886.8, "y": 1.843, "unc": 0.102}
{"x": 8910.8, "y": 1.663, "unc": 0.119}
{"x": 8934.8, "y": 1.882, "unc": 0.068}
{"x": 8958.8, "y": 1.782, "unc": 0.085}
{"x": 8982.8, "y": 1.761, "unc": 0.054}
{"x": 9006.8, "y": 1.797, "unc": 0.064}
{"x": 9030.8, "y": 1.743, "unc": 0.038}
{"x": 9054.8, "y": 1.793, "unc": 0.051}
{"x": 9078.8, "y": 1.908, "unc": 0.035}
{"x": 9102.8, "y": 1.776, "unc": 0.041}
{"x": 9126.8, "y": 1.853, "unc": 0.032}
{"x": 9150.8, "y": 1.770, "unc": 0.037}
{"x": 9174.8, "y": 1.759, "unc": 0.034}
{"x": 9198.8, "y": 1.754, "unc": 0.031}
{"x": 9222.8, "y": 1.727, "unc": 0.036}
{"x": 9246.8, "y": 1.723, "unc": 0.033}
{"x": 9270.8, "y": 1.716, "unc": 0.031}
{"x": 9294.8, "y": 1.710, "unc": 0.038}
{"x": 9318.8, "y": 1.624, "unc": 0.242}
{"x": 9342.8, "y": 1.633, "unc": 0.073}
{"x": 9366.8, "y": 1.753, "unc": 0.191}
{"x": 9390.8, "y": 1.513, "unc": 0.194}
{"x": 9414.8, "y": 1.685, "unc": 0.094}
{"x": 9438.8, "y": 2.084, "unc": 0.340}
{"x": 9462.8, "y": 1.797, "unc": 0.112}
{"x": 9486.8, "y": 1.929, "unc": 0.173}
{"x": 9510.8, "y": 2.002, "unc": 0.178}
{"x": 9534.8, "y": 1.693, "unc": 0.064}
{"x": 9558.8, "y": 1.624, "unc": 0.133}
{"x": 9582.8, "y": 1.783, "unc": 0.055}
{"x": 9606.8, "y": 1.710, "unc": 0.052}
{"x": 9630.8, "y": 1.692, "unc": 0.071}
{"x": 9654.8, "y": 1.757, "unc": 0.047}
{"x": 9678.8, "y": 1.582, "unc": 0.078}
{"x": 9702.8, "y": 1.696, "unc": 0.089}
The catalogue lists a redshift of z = 0.502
